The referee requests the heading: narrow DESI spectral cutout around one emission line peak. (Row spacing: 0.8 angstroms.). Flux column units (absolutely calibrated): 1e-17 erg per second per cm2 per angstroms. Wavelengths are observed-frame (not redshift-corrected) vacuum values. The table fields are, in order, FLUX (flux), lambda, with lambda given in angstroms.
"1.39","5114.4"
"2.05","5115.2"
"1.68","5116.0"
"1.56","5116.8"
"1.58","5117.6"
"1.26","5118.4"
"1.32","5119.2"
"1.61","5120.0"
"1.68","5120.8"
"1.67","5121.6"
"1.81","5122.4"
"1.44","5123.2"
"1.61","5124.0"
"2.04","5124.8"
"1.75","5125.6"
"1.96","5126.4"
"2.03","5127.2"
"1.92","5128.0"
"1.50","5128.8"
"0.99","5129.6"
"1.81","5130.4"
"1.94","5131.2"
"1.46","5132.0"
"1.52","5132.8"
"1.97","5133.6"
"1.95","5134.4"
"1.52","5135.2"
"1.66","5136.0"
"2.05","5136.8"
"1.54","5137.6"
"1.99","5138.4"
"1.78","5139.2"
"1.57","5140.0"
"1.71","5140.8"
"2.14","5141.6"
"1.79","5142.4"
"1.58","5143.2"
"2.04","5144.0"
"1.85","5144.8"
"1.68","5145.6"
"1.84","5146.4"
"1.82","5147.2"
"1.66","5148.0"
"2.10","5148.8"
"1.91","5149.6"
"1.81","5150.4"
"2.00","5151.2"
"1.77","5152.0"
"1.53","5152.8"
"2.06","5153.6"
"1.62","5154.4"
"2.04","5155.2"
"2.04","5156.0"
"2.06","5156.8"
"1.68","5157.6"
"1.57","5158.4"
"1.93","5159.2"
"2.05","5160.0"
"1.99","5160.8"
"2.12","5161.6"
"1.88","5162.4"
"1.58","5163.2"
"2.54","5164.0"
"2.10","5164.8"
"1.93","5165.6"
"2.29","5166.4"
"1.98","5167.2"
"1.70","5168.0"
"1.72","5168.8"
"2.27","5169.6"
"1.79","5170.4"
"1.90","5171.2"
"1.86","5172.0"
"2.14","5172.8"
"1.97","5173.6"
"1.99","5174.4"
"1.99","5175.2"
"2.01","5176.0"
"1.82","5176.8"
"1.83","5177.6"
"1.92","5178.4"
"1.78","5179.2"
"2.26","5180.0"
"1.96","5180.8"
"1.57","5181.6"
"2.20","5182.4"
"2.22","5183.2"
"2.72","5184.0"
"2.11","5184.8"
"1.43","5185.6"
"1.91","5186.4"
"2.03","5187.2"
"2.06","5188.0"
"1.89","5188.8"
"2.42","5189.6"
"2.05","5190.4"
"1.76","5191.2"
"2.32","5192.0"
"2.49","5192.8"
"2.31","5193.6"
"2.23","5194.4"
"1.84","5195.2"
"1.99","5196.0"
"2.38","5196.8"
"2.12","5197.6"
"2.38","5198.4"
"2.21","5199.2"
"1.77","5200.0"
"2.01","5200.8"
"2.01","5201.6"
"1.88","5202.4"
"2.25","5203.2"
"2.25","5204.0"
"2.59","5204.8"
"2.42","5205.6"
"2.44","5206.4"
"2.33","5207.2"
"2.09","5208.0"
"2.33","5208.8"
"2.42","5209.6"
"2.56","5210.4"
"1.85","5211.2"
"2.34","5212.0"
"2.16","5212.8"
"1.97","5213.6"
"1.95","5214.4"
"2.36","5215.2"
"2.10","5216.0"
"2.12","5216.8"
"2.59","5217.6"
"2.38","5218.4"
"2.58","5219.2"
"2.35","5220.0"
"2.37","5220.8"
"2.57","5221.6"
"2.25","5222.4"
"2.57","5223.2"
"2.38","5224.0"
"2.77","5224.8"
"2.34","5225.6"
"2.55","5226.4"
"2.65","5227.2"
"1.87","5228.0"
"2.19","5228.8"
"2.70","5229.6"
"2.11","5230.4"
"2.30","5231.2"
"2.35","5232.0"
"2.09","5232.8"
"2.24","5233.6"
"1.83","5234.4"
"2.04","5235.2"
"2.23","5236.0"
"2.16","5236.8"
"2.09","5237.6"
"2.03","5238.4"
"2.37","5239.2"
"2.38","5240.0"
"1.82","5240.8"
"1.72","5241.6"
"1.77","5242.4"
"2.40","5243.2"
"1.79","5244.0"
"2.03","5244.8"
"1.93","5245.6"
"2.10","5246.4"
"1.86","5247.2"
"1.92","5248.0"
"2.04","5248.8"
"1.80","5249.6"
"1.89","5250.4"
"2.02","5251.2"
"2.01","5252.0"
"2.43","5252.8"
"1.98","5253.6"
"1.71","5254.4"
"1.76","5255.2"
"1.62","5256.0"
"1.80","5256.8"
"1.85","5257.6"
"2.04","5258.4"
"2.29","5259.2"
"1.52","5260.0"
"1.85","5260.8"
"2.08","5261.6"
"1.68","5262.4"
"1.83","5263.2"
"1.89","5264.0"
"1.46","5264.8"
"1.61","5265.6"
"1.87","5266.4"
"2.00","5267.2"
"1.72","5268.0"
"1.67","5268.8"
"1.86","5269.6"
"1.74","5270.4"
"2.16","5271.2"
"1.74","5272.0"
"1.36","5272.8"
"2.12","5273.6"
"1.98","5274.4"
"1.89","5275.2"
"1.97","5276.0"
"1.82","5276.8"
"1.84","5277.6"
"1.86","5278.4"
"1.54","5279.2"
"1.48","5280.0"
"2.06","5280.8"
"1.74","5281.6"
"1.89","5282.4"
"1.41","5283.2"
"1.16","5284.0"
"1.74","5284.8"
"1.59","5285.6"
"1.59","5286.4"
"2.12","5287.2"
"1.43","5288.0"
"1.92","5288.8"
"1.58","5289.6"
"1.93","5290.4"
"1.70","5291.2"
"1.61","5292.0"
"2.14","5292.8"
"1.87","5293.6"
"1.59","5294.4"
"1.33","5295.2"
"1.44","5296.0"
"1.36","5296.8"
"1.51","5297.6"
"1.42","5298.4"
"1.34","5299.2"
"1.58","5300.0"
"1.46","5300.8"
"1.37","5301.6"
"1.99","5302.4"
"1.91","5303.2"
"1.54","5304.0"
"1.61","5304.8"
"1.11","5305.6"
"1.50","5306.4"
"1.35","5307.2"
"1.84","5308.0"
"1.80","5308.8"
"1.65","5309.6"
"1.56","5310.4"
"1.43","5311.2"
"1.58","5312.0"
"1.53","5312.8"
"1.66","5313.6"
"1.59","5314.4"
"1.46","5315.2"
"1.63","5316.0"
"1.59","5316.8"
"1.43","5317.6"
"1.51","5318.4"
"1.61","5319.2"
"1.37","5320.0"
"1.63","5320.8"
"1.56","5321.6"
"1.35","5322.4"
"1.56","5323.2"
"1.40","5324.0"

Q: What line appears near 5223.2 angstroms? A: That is C III] 1909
